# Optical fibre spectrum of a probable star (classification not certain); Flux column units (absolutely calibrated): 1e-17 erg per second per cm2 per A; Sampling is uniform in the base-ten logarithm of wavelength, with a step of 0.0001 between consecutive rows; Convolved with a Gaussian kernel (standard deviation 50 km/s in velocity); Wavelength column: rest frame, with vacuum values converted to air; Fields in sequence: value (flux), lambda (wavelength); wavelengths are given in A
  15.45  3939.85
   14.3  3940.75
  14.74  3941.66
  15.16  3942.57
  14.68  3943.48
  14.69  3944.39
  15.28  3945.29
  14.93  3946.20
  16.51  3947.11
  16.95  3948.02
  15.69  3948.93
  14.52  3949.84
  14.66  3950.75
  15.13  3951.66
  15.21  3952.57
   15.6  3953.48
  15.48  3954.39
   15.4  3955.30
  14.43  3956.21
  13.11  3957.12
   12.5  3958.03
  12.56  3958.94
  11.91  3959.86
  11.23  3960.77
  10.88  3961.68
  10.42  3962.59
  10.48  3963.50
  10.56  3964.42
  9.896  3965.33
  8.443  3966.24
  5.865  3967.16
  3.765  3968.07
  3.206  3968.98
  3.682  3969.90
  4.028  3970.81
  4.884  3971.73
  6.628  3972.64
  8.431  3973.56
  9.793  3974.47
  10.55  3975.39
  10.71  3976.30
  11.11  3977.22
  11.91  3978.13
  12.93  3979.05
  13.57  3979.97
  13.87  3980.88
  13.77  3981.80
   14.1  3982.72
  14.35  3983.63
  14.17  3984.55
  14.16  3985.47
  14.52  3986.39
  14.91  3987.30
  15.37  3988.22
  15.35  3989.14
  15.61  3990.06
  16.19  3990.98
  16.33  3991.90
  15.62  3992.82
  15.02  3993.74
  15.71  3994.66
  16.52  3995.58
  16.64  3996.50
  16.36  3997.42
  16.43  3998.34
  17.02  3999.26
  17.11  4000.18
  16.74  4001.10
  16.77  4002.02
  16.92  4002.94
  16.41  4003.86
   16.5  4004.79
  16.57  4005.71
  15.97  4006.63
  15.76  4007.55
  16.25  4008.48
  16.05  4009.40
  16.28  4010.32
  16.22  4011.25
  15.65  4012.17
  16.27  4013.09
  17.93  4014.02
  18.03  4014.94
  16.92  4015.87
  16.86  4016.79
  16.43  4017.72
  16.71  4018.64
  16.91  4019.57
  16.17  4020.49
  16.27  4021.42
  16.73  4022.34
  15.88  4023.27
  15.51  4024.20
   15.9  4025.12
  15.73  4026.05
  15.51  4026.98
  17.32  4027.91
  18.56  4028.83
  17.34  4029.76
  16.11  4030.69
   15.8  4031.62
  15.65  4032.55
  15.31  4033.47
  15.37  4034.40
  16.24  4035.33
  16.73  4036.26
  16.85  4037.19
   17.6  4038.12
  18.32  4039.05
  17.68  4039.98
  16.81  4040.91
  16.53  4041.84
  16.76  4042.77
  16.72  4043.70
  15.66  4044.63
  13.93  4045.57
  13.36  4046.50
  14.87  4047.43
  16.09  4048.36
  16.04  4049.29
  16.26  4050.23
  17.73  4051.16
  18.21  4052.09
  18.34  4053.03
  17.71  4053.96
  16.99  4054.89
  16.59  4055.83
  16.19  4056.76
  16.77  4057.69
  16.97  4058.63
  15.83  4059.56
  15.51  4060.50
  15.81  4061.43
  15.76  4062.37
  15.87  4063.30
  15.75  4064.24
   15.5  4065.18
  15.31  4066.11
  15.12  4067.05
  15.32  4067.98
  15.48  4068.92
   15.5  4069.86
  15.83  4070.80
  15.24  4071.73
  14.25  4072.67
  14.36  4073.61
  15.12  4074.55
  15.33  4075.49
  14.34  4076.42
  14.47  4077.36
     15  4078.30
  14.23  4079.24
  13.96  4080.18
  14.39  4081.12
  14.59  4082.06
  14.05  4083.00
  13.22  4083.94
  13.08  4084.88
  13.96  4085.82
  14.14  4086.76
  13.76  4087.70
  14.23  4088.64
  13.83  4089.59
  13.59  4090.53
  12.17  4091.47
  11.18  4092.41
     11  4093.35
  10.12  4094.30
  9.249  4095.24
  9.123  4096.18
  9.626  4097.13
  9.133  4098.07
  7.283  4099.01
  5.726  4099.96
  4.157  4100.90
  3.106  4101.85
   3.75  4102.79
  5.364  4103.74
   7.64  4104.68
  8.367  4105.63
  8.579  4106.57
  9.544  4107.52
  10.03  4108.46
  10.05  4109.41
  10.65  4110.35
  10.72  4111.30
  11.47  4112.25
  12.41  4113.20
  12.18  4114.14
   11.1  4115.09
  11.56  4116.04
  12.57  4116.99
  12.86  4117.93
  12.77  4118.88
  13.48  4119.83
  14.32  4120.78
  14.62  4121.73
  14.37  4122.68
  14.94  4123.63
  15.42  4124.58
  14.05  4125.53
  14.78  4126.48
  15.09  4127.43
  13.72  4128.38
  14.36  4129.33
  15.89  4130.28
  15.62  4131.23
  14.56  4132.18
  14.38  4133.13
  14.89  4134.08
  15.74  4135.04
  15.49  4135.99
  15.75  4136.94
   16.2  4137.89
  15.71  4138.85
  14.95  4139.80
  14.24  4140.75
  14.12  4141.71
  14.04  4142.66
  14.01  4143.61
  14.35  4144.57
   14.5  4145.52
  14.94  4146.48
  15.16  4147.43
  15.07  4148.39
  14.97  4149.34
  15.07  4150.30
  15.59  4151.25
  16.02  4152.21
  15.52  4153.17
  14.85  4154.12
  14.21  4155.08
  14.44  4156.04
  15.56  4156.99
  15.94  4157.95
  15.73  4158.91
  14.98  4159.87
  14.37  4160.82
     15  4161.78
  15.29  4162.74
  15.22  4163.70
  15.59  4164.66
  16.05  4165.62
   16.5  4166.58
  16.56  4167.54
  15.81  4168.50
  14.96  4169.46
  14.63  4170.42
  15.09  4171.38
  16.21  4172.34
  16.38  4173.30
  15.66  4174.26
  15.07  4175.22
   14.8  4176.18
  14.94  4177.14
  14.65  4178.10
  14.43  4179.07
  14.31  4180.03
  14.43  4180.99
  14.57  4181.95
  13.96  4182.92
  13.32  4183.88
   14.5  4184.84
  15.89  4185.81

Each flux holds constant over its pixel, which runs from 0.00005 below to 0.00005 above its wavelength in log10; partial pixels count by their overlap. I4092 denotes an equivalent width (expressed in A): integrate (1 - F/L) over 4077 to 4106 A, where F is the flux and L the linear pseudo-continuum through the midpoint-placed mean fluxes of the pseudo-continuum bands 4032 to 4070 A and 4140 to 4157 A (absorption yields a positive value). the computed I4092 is 8.9 A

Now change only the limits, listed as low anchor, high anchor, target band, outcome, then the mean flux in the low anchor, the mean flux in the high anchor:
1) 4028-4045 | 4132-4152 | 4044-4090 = 2.54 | 16.7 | 15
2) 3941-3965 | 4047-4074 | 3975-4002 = -0.21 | 13.9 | 16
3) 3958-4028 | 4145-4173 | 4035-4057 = -3.57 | 13.8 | 15.3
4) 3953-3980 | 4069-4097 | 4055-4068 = -3.06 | 10.1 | 13.5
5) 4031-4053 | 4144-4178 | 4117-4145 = 1.67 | 16.3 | 15.3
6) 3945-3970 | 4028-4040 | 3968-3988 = 4.30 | 12.2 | 16.7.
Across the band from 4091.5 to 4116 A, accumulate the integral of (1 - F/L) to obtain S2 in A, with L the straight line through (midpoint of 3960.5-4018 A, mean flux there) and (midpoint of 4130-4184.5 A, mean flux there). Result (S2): 9.4 A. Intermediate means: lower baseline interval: 13.4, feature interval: 8.97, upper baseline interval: 15.1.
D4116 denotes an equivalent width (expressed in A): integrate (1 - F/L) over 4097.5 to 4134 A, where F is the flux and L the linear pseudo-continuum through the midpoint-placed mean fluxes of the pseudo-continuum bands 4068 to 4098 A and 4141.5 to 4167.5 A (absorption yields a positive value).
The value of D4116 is 7.43 A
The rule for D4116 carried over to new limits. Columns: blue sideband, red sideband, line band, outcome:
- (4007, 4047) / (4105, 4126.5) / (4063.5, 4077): -0.8 A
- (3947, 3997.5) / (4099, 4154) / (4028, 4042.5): -4.8 A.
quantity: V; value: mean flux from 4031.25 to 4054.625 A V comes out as 16.4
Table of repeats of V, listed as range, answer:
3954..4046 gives 14.4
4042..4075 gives 15.9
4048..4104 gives 13.6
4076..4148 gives 12.5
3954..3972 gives 9.66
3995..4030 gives 16.6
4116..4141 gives 14.6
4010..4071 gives 16.3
